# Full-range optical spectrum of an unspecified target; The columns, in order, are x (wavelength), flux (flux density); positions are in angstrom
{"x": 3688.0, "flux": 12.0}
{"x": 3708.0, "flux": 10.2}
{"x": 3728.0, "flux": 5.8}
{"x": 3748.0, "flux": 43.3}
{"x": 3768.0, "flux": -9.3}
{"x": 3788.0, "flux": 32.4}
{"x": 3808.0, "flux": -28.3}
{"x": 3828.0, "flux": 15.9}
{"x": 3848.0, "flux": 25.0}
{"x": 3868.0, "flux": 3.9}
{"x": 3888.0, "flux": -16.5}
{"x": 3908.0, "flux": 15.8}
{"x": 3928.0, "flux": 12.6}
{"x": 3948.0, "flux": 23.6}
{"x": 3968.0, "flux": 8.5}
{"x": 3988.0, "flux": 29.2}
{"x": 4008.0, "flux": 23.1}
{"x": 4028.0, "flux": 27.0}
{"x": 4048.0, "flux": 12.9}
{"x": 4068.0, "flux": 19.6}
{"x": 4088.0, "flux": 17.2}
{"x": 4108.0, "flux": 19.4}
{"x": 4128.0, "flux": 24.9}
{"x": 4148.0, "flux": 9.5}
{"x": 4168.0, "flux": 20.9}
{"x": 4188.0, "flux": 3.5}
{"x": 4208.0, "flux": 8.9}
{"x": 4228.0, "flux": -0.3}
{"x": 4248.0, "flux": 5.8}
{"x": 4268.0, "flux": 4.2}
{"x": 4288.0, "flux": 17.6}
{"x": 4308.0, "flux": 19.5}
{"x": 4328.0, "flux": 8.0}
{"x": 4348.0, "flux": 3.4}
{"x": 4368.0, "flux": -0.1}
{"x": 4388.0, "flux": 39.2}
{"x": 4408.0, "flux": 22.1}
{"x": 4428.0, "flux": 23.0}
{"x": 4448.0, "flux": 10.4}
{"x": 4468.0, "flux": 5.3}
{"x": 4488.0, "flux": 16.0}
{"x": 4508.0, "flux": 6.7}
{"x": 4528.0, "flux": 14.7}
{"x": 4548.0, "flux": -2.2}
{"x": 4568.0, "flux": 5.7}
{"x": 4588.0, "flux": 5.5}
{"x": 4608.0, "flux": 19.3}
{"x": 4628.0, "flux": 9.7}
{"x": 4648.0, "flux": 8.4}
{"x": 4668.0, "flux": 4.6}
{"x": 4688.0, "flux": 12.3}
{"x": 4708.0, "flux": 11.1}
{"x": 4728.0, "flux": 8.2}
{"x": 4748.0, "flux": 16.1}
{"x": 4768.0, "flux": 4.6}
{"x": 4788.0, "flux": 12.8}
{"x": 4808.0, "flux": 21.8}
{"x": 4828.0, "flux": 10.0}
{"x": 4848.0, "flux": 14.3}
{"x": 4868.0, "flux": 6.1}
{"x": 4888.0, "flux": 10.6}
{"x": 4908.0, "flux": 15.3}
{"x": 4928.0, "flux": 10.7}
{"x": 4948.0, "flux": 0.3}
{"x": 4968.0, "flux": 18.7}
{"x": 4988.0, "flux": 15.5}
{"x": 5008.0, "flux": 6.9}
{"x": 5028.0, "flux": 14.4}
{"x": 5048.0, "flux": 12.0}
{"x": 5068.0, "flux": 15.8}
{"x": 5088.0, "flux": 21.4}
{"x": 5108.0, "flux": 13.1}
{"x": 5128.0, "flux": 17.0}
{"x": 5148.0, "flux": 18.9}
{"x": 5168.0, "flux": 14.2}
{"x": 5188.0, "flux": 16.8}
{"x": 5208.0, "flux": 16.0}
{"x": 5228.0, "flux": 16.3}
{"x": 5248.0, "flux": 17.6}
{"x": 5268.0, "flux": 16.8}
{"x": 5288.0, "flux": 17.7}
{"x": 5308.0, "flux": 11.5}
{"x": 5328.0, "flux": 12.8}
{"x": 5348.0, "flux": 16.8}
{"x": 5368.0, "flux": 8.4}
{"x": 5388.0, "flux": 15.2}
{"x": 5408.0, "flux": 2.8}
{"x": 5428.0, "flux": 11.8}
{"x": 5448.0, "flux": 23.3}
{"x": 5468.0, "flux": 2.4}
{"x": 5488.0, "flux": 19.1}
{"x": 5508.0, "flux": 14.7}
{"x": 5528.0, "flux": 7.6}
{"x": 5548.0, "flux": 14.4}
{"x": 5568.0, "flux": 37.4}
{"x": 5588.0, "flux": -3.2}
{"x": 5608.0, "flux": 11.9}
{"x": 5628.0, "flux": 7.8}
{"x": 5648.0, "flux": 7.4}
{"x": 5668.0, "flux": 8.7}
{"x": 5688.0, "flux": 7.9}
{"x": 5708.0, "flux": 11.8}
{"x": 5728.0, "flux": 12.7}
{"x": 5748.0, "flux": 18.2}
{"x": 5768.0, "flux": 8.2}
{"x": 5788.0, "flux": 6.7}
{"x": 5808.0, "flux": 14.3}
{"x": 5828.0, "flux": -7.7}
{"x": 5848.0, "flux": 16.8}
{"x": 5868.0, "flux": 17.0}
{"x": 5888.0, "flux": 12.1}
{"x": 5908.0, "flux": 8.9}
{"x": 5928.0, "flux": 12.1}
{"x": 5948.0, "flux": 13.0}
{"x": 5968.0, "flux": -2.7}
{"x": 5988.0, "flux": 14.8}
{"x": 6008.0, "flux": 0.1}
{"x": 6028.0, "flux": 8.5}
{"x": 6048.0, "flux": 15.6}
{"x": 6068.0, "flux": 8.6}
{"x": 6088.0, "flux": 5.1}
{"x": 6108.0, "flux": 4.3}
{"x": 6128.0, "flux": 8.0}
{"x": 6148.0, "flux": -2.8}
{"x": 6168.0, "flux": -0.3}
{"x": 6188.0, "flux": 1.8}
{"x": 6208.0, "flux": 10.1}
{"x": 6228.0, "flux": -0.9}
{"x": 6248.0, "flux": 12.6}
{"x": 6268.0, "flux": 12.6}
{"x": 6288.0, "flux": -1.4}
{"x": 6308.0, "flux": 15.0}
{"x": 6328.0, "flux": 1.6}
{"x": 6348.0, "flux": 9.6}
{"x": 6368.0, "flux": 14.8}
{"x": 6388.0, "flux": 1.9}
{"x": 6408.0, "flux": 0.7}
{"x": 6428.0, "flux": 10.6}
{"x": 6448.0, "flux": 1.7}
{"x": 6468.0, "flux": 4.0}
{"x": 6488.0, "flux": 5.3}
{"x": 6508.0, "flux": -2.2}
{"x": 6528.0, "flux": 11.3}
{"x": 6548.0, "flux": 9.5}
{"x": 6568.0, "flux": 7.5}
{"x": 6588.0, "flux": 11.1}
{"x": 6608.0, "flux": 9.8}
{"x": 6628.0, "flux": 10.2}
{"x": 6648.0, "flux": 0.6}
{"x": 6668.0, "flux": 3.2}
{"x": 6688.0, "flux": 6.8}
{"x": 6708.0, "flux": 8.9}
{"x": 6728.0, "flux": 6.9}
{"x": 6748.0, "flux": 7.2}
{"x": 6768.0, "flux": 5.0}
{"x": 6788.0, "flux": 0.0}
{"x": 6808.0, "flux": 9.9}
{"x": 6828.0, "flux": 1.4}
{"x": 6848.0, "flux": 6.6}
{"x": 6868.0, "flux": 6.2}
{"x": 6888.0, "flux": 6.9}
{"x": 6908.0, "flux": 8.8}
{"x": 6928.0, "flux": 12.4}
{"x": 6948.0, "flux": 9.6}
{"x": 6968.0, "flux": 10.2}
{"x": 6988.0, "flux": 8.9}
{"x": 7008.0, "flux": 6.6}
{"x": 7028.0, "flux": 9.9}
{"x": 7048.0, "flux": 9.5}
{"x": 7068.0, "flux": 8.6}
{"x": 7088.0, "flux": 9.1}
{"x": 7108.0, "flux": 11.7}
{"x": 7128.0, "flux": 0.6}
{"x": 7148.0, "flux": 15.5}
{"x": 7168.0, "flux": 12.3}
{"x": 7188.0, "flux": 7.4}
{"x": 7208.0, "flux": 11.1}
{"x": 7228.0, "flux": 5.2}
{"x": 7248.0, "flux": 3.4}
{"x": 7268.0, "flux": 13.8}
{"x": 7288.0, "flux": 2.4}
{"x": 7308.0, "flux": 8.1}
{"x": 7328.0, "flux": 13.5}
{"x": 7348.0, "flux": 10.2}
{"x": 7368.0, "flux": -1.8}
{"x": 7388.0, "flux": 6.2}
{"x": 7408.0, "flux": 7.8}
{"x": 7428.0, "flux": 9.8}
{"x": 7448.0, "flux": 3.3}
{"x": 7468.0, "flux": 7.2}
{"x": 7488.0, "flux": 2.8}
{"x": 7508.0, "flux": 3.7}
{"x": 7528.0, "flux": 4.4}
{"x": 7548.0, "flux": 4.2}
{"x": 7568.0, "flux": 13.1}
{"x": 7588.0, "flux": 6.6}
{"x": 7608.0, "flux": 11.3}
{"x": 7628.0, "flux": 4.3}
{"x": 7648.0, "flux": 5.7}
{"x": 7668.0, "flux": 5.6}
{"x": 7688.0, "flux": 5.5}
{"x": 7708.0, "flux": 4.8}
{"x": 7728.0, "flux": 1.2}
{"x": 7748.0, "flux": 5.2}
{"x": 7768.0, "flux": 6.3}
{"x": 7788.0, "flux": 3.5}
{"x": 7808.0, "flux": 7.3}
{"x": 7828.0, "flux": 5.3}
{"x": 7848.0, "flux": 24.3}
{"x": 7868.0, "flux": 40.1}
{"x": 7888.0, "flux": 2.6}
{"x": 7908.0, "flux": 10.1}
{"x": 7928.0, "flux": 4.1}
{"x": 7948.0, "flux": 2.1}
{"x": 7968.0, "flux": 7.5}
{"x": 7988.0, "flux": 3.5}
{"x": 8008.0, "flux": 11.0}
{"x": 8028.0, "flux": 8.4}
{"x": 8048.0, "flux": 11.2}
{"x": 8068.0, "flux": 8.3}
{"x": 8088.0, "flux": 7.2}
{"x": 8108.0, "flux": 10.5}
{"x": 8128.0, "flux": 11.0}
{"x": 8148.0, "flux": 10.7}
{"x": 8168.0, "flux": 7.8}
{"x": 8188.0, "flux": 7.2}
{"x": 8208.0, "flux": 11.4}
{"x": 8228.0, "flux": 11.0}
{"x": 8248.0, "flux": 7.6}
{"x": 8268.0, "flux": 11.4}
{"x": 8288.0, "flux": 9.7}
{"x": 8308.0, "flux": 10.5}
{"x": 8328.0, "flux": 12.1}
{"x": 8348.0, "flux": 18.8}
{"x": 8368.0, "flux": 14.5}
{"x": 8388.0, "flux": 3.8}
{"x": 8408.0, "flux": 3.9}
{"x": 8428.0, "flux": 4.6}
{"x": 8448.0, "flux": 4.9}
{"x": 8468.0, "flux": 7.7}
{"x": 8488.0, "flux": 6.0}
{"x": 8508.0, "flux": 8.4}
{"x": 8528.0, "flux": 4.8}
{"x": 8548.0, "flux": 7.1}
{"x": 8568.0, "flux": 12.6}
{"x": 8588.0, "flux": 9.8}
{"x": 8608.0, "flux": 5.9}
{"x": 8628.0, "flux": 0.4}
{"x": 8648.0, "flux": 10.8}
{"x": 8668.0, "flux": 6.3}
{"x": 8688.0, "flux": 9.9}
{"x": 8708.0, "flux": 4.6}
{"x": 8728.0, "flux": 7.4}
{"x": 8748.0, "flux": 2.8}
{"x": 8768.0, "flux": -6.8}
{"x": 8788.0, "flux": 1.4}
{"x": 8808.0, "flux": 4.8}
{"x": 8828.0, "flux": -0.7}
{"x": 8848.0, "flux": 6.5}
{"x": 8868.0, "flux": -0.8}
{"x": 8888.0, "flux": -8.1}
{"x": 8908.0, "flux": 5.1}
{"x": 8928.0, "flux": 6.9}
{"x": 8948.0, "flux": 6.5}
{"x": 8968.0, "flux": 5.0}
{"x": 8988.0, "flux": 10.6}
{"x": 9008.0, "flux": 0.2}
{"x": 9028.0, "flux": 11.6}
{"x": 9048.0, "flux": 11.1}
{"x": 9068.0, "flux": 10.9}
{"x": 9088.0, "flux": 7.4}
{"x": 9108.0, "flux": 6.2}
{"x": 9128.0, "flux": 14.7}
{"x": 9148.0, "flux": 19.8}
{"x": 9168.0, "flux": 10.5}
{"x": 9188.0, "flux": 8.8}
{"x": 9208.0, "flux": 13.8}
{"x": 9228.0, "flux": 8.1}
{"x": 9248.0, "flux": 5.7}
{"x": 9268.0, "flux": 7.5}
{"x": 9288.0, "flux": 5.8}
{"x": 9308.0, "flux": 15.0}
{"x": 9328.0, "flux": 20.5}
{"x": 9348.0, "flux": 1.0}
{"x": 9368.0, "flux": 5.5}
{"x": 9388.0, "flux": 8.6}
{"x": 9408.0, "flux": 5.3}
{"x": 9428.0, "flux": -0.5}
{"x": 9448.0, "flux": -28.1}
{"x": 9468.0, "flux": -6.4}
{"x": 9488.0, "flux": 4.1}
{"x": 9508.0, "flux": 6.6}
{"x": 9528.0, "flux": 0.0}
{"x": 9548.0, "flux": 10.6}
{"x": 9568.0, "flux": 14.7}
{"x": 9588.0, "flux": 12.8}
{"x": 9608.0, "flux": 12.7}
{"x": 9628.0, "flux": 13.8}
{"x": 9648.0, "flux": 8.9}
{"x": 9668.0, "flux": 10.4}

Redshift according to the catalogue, 1.11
